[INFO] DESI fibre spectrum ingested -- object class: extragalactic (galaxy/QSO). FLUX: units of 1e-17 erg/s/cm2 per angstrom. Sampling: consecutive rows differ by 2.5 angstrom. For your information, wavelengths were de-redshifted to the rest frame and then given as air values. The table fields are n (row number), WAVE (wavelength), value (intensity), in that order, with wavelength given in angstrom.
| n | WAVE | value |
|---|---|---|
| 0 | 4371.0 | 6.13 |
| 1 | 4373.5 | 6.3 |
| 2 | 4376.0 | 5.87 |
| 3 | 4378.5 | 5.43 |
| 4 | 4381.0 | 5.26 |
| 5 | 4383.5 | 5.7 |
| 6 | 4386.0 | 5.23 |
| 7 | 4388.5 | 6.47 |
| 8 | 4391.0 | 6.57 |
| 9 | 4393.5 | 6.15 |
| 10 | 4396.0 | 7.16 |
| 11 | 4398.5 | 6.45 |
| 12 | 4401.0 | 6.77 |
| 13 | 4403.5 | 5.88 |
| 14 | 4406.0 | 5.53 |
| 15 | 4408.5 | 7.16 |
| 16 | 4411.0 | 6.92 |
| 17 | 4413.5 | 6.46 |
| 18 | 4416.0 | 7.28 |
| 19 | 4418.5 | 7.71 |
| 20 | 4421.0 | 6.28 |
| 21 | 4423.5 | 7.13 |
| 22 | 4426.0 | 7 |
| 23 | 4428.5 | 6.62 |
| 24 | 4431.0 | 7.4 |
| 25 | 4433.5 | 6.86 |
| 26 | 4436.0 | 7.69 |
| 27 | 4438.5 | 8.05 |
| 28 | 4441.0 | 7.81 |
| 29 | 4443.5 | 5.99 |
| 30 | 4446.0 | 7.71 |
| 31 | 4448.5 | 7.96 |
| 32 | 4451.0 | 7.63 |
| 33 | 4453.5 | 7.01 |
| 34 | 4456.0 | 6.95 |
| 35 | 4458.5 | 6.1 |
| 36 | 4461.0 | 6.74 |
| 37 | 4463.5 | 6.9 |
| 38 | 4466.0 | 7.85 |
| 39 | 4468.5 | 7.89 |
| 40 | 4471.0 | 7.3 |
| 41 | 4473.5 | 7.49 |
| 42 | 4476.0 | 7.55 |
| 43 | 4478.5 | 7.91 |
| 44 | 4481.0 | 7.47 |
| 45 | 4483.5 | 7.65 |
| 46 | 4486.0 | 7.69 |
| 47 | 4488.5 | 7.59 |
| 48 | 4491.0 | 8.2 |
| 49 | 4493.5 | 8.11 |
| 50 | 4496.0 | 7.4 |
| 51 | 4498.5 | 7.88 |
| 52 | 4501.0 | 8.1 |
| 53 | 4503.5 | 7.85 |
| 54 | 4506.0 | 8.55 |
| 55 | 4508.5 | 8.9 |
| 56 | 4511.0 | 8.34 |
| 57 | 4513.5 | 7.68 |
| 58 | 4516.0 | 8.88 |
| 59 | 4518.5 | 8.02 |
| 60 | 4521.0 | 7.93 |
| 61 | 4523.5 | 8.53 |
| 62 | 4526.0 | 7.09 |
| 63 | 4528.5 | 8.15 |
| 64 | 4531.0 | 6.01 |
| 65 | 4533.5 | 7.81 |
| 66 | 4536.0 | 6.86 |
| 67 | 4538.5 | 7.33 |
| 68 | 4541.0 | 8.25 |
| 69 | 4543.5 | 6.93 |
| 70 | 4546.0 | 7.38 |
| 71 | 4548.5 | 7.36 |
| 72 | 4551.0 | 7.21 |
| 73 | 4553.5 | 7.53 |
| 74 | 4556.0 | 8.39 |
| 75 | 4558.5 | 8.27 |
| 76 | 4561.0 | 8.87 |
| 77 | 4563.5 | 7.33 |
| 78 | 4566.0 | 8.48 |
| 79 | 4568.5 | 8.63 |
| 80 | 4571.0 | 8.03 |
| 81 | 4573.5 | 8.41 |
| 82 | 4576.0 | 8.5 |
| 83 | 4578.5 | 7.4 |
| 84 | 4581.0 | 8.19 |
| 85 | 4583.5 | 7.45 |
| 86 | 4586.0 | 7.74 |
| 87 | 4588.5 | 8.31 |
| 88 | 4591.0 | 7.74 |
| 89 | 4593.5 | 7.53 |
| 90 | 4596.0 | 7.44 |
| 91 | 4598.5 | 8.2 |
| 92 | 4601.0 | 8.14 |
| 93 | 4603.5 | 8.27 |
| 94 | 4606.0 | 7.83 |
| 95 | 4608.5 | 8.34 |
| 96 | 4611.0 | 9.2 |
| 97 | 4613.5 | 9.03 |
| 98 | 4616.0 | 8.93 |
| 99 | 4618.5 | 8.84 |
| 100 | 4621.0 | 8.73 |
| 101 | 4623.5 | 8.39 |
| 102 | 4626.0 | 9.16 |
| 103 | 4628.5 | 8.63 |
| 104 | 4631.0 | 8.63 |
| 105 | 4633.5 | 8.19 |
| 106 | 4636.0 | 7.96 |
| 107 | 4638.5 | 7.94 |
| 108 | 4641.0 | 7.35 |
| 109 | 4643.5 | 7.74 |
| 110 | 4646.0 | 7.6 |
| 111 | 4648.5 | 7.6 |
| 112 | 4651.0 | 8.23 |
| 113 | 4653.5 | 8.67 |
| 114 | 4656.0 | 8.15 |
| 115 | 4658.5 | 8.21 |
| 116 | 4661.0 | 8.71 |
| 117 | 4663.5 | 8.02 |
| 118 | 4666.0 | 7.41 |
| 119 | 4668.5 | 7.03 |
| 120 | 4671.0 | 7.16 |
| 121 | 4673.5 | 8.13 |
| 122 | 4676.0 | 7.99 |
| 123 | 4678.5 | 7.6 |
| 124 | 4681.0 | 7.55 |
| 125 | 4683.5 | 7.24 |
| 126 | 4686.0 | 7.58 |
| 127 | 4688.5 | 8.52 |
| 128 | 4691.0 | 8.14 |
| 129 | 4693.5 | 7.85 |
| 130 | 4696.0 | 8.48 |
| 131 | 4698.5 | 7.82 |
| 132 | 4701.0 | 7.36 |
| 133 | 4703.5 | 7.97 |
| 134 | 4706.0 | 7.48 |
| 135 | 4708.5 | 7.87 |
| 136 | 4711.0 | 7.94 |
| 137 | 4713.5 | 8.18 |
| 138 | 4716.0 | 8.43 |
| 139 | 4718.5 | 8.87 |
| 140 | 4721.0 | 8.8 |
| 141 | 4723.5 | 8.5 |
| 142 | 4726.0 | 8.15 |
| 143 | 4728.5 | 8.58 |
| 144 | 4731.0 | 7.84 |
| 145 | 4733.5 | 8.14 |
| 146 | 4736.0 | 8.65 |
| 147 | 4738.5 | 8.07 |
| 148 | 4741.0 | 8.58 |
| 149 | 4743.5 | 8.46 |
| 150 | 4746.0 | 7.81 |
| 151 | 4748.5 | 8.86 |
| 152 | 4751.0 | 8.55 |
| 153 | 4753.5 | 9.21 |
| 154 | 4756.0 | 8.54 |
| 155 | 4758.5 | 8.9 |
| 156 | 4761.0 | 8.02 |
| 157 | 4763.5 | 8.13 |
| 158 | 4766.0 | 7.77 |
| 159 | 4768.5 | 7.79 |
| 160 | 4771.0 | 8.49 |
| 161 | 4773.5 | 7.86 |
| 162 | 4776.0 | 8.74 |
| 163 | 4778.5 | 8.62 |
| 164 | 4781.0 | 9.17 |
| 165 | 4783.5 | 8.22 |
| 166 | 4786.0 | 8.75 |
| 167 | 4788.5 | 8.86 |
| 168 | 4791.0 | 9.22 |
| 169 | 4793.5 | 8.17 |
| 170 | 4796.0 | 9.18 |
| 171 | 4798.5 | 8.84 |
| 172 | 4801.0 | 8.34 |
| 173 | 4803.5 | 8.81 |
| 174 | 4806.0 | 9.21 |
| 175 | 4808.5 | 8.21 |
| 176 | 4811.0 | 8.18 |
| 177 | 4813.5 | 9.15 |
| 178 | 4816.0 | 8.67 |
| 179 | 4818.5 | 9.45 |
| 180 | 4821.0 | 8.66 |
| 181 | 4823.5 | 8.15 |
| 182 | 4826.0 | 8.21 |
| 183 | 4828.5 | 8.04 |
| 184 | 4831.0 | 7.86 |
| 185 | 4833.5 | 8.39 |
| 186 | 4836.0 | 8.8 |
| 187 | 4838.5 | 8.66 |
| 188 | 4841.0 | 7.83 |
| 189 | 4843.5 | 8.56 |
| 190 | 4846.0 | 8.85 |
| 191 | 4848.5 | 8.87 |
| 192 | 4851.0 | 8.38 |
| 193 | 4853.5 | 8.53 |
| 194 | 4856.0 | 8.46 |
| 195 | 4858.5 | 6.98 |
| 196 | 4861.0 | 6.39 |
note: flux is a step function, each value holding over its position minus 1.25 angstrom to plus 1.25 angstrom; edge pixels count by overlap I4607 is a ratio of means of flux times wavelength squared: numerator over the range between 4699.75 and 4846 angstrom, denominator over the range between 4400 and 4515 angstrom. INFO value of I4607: 1.31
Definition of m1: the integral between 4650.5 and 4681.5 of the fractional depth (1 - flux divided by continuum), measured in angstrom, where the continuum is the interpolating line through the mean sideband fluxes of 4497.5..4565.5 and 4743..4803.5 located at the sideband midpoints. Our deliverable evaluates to 1.2 angstrom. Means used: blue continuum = 7.84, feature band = 7.91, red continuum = 8.53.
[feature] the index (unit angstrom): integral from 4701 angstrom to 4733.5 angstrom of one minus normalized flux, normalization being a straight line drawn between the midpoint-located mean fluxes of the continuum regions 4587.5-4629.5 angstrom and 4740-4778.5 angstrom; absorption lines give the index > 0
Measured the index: 0.8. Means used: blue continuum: 8.39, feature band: 8.18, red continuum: 8.39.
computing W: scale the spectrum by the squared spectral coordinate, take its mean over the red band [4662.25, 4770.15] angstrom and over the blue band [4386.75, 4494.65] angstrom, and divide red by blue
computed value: 1.3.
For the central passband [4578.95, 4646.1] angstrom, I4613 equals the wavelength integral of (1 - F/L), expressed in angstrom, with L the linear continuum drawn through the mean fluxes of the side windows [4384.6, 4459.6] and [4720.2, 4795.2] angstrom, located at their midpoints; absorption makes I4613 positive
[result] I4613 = -3.8 angstrom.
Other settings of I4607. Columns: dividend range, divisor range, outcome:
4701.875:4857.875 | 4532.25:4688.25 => 1.14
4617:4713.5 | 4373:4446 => 1.35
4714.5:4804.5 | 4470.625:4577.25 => 1.20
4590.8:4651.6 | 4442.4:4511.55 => 1.15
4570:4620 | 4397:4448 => 1.27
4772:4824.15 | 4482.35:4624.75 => 1.21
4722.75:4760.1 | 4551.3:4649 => 1.10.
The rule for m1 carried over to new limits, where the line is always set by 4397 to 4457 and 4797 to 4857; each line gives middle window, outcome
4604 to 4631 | -3.3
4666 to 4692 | 1.0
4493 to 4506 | -1.1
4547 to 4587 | -2.3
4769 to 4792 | -0.7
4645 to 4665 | -0.7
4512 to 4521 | -1.0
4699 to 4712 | 0.6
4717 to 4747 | -0.7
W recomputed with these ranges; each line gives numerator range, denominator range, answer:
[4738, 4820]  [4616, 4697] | 1.12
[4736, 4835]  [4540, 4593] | 1.18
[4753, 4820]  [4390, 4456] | 1.45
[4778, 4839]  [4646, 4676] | 1.16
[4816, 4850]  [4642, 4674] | 1.16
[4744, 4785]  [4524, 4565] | 1.22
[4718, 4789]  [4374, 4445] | 1.48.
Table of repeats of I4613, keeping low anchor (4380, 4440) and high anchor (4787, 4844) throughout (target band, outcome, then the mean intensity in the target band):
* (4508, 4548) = -2.8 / 7.73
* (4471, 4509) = -4.3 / 7.85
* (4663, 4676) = 0.5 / 7.57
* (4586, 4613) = -1.9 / 8.11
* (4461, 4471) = -0.7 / 7.41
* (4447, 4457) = -0.8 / 7.41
